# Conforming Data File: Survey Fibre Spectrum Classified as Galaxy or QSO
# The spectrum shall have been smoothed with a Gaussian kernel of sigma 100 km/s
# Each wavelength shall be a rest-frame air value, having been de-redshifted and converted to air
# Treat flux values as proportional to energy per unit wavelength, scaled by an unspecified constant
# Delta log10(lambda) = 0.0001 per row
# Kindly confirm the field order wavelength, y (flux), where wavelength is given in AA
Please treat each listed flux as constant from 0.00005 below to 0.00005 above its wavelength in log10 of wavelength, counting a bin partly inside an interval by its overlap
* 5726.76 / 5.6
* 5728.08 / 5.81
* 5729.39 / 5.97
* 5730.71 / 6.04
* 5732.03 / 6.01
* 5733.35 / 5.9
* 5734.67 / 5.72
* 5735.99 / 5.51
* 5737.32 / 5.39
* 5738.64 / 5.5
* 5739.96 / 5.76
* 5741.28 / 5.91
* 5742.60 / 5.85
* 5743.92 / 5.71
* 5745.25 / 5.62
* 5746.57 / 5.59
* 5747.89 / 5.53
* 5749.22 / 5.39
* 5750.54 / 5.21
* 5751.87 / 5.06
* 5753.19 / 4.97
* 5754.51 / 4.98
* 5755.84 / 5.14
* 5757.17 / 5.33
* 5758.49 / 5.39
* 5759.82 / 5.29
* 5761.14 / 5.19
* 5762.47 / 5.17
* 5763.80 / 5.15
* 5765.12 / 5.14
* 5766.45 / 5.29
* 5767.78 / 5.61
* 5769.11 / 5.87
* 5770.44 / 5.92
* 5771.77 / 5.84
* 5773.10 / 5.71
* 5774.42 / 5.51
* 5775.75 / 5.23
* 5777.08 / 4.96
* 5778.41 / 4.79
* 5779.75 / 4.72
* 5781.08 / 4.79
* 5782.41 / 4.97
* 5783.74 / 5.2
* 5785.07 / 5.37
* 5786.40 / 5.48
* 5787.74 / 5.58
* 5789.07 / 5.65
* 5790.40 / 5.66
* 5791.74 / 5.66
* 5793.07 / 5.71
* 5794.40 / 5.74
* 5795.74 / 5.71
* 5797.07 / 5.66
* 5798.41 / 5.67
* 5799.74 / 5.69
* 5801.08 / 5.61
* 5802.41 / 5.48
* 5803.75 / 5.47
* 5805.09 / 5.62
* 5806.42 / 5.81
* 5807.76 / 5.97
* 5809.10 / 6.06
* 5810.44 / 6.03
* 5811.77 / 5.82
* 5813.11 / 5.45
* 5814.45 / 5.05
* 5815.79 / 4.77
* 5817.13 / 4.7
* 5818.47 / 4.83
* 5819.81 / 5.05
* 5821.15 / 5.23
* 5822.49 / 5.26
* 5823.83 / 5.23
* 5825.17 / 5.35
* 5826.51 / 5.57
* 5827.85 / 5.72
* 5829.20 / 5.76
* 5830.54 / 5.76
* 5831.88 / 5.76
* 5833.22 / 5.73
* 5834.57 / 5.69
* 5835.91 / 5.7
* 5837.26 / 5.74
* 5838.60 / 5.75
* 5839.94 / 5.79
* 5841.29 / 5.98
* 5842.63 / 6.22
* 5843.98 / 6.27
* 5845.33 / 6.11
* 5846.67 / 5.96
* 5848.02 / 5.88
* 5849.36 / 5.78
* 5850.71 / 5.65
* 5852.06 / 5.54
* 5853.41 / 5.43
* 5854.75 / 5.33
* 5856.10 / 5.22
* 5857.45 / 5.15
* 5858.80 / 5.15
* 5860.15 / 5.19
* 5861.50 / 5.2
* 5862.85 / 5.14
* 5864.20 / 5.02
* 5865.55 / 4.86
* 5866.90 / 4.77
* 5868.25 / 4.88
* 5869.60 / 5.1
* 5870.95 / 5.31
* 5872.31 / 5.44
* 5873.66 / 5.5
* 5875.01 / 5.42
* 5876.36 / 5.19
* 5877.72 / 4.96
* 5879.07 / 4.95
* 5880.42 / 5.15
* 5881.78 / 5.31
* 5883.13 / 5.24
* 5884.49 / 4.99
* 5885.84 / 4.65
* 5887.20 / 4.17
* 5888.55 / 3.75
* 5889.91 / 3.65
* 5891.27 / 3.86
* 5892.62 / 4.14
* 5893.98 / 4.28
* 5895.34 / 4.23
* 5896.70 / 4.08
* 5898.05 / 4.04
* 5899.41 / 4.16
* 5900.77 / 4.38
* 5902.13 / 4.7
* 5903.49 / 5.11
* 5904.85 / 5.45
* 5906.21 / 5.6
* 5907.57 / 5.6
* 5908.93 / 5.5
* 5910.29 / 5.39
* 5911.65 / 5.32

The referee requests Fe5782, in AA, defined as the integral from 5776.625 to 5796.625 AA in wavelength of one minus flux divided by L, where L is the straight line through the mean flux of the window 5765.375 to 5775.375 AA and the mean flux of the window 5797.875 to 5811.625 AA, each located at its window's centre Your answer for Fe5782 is 1.2 AA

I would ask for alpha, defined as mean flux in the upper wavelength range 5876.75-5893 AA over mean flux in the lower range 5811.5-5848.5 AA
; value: 0.82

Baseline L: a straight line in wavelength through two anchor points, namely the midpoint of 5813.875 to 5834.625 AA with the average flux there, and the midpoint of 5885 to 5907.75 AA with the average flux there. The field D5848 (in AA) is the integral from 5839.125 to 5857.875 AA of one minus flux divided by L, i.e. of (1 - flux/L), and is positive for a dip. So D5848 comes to -2.6 AA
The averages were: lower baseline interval 5.33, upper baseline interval 4.44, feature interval 5.74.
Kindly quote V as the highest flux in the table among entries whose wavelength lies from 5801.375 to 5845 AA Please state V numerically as 6.27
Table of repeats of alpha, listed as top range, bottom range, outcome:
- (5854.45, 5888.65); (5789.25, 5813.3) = 0.88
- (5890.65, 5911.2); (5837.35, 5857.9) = 0.82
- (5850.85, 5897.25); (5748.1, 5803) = 0.91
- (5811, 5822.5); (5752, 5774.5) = 0.95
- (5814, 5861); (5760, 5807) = 1.01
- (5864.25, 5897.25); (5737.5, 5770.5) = 0.88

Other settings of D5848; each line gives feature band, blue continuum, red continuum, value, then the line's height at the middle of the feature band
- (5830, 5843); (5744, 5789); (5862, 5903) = -2.24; 4.95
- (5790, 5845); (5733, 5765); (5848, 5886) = -3.16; 5.3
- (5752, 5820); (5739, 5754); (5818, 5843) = 1.75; 5.54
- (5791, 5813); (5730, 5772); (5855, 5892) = -1.93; 5.26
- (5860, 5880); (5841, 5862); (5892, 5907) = 0.33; 5.22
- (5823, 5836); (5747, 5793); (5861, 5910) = -1.41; 5.07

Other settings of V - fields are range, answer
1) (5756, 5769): 5.61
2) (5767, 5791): 5.92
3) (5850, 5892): 5.65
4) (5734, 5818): 6.06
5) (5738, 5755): 5.91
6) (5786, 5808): 5.97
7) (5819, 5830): 5.76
